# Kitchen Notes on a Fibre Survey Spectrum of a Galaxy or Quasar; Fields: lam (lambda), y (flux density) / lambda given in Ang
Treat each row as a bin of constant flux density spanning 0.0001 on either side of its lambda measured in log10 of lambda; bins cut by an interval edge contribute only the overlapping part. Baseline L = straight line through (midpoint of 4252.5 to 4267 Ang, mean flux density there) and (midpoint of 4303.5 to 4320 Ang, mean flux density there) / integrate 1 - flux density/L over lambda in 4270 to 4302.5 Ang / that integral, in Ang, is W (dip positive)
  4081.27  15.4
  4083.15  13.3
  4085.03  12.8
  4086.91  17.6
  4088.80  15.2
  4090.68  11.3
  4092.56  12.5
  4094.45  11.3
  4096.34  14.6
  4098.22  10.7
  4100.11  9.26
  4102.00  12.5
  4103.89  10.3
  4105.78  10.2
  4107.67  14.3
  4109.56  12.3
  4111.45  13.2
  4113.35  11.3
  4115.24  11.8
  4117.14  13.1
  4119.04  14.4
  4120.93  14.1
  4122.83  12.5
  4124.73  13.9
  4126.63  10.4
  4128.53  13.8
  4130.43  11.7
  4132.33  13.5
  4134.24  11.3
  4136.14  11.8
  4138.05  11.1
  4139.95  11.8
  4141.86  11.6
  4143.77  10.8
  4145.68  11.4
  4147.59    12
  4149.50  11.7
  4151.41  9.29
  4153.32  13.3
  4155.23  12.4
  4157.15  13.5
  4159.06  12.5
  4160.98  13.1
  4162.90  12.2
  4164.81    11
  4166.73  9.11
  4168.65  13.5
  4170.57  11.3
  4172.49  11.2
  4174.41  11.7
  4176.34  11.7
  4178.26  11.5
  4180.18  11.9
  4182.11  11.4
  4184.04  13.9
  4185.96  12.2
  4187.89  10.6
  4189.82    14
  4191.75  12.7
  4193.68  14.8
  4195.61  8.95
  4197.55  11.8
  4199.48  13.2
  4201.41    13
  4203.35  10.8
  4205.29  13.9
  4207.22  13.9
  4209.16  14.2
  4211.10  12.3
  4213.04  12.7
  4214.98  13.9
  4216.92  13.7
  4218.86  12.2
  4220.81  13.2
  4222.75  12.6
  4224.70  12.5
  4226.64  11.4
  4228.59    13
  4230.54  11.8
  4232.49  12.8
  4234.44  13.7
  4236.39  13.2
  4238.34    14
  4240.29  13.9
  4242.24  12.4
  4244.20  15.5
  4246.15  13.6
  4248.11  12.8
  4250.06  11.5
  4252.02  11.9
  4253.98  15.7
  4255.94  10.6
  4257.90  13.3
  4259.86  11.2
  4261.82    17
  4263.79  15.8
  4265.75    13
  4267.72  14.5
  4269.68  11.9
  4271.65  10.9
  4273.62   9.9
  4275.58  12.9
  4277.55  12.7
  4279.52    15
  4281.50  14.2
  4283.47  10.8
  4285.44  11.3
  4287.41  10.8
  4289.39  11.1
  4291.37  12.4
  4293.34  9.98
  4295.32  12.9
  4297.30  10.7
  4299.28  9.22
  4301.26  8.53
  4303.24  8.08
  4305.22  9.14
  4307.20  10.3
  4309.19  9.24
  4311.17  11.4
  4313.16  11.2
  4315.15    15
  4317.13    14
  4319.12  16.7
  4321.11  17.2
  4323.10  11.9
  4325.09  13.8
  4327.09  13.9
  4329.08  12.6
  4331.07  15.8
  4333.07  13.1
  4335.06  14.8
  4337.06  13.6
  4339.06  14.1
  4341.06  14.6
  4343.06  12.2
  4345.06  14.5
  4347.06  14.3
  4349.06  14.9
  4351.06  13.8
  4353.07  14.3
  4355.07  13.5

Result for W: 3.5 Ang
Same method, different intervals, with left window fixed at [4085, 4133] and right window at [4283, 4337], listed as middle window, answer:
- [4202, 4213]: -0.55 Ang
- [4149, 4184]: 1.77 Ang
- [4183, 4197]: 0.00 Ang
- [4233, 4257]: -1.84 Ang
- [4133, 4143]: 0.79 Ang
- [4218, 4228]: -0.06 Ang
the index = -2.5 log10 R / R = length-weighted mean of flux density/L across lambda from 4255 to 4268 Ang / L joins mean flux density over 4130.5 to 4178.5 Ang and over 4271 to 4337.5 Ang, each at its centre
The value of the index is -0.13 mag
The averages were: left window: 11.8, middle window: 13.6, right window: 12.2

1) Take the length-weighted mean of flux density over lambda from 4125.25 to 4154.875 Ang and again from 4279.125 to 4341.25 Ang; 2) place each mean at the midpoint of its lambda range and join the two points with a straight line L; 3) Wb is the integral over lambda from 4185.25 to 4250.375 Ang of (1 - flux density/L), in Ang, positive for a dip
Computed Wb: -4.5 Ang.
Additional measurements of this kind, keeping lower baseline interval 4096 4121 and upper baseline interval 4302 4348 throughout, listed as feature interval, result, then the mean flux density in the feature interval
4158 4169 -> 0.51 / 11.8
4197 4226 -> -0.73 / 12.9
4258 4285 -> -0.37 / 13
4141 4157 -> 0.89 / 11.7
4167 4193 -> 0.84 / 12.1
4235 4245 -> -0.82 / 13.8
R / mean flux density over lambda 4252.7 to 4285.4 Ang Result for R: 13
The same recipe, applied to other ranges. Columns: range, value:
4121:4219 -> 12.2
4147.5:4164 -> 12.2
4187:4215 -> 12.7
